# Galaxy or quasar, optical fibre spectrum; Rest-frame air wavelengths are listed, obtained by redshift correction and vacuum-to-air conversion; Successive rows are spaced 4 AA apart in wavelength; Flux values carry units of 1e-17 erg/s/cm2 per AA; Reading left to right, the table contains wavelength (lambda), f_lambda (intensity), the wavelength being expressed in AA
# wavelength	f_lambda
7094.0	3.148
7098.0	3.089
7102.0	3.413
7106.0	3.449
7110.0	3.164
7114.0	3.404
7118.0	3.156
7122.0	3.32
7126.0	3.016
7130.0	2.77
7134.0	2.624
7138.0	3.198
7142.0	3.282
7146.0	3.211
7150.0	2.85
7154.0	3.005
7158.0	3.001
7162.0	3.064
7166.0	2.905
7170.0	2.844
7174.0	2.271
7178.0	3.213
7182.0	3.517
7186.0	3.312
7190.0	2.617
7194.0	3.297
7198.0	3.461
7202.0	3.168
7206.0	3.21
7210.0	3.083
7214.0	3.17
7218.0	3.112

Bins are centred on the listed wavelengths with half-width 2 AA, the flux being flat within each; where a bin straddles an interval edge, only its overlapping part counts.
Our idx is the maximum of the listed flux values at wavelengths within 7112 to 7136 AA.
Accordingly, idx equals 3.404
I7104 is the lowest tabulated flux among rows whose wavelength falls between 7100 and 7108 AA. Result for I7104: 3.413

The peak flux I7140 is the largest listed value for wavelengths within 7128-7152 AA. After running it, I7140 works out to 3.282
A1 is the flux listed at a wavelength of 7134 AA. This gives 2.624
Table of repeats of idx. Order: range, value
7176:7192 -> 3.517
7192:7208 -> 3.461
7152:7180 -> 3.213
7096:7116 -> 3.449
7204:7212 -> 3.21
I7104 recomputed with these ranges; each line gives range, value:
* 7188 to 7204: 2.617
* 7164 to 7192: 2.271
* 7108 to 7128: 3.016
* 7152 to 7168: 2.905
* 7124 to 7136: 2.624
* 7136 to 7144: 3.198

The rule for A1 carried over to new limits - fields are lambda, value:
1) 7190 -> 2.617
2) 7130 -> 2.77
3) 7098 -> 3.089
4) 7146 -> 3.211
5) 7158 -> 3.001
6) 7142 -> 3.282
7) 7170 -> 2.844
